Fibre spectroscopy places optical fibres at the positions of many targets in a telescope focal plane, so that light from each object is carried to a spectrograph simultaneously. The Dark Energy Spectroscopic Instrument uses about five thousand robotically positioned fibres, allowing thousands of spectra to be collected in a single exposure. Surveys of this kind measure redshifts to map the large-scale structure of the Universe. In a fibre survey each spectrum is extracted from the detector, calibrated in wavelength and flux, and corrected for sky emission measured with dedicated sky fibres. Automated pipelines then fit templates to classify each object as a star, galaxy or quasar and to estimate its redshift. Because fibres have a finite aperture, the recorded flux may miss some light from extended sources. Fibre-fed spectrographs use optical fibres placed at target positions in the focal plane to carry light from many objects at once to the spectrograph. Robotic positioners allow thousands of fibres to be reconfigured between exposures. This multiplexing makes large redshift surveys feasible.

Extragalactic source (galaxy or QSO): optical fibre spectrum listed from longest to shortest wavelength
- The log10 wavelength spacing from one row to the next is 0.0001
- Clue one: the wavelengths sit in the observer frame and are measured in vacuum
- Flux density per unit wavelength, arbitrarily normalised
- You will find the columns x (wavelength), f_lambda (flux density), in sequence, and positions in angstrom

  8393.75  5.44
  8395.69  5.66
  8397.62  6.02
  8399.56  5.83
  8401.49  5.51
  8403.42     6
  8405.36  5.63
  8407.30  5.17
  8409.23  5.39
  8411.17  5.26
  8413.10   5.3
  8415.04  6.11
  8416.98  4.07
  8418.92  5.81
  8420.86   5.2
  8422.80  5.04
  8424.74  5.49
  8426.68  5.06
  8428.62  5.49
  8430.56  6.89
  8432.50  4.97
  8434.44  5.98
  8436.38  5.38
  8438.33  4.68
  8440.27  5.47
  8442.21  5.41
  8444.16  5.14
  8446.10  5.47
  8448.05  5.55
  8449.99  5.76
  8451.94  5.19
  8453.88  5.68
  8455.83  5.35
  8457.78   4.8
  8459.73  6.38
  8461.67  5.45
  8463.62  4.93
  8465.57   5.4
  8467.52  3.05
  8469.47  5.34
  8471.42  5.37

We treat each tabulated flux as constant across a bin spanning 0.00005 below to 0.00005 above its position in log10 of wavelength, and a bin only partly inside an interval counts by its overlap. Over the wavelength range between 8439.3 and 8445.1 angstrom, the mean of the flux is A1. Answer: 5.34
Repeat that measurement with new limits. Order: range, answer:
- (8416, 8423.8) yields 5.03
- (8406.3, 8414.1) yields 5.29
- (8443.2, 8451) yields 5.48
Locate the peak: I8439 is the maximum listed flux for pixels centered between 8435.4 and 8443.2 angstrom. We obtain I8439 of 5.47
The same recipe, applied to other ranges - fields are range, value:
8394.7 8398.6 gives 6.02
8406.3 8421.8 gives 6.11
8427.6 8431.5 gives 6.89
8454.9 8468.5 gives 6.38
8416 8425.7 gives 5.81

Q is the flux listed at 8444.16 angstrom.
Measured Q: 5.14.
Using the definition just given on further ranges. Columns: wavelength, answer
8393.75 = 5.44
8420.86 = 5.2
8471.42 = 5.37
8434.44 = 5.98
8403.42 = 6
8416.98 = 4.07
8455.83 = 5.35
